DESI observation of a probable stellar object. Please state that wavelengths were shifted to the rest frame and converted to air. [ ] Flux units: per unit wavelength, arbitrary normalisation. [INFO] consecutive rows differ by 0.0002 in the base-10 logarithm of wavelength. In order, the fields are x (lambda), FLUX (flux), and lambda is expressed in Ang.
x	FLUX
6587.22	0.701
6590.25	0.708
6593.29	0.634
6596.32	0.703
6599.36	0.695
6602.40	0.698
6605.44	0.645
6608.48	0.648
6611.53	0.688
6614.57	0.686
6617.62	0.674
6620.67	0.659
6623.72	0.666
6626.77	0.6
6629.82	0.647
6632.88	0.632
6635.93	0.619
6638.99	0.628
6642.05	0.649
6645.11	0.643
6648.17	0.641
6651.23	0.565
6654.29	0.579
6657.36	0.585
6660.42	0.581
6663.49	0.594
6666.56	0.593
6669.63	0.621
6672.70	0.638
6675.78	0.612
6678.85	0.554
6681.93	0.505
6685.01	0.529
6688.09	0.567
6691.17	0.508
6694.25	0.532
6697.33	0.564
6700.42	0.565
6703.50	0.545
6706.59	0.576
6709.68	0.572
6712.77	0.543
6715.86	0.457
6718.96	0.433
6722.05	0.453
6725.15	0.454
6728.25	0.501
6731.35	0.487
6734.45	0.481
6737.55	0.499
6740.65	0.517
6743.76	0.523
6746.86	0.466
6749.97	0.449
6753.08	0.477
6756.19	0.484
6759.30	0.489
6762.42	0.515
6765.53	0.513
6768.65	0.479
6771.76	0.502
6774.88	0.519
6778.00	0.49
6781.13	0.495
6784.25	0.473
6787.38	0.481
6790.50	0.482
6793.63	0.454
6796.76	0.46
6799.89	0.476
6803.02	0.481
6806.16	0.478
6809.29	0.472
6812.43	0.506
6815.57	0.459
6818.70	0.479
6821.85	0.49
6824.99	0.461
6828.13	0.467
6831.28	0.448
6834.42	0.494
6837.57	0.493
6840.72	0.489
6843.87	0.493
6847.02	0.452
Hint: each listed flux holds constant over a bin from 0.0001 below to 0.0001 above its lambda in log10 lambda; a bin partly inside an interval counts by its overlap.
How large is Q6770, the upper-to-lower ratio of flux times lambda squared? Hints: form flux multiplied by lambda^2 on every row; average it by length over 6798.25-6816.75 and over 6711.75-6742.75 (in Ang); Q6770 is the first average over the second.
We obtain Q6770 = 1.0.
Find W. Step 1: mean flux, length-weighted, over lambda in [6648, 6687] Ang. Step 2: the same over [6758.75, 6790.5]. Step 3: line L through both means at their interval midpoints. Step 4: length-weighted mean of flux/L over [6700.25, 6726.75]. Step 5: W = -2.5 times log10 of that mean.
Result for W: 0.08 mag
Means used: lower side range 0.582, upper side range 0.495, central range 0.508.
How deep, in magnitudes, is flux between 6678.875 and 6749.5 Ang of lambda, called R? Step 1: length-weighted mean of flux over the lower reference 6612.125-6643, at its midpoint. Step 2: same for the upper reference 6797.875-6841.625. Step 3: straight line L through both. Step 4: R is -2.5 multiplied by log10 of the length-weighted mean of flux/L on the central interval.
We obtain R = 0.12 mag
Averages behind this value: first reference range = 0.647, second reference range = 0.478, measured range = 0.512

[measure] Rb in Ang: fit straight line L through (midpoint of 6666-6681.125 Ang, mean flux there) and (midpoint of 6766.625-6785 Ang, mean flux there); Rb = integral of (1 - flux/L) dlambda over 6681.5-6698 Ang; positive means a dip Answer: 1.4 Ang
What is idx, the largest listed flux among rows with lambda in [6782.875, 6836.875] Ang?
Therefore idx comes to 0.506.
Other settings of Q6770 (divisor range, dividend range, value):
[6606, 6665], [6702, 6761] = 0.81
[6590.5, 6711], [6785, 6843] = 0.82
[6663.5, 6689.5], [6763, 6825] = 0.87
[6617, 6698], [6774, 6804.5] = 0.83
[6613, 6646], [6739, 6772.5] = 0.79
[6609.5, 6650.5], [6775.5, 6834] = 0.78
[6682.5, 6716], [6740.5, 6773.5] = 0.92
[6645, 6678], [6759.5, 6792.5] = 0.85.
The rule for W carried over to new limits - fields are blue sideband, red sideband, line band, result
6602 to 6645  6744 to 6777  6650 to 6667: 0.050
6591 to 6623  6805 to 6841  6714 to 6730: 0.228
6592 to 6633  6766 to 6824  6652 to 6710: 0.049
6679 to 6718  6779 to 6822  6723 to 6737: 0.083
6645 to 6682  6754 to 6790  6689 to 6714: 0.016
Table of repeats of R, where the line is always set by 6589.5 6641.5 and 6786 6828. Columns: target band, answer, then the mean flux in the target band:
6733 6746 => 0.08 mag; 0.503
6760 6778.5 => 0.02 mag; 0.503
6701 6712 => 0.02 mag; 0.563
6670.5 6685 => 0.05 mag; 0.574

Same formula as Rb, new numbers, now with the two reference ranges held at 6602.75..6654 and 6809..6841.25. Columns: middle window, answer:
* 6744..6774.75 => 2.5 Ang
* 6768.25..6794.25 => 1.4 Ang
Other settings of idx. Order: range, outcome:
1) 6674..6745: 0.612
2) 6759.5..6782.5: 0.519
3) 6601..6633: 0.698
